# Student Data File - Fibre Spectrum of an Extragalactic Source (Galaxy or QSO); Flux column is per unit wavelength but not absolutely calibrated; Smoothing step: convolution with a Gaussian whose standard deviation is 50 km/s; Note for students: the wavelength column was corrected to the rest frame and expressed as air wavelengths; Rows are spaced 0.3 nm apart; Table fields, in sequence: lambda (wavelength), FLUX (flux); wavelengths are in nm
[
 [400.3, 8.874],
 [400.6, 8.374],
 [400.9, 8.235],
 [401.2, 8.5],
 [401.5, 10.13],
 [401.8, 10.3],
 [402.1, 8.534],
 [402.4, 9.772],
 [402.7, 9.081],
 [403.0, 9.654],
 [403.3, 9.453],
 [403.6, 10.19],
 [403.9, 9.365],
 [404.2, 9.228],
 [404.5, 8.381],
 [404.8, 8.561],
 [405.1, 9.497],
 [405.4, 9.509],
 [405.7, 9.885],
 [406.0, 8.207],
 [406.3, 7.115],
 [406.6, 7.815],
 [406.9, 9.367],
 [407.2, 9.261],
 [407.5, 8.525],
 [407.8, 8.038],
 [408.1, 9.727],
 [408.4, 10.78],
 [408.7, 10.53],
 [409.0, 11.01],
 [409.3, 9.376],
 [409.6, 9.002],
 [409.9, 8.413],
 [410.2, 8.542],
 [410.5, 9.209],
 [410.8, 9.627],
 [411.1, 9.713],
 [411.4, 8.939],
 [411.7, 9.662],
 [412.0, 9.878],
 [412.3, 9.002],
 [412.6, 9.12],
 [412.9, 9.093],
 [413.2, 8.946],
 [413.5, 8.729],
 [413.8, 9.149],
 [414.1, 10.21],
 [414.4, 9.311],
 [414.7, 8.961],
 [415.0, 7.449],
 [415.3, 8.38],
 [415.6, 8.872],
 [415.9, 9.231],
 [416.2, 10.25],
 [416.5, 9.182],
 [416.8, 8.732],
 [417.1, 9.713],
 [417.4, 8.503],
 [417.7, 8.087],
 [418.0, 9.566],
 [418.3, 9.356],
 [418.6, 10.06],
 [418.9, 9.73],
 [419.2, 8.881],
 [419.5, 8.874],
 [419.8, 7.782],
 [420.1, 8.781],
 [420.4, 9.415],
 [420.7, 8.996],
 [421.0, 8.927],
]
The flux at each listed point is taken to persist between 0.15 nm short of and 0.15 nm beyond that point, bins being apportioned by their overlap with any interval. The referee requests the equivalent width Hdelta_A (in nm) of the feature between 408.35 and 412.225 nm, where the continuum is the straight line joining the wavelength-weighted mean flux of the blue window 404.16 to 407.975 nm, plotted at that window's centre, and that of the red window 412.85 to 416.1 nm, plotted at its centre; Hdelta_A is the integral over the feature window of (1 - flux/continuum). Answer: -0.31 nm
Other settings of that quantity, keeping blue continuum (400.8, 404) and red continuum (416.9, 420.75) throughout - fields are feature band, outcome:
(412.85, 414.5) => -0.02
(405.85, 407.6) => 0.18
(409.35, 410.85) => 0.05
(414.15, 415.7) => 0.08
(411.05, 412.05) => -0.03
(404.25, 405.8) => 0.03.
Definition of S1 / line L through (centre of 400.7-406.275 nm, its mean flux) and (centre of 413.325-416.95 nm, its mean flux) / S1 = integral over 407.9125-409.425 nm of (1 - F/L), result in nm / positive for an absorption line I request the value -0.19 nm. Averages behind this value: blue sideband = 9.19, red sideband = 9.04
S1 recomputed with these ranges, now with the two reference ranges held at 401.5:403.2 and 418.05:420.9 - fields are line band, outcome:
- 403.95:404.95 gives 0.073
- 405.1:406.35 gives 0.072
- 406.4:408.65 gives 0.073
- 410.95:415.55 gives 0.082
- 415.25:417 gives 0.005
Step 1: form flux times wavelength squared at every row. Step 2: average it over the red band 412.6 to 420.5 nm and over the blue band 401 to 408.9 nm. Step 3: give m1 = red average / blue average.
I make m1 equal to 1.0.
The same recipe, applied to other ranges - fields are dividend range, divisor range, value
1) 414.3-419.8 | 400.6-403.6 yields 1.04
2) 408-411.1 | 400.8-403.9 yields 1.06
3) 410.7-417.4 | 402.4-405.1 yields 1.04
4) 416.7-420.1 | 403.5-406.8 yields 1.08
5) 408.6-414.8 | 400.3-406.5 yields 1.07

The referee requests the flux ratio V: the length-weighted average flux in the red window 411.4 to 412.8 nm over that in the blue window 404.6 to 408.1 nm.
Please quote 1.1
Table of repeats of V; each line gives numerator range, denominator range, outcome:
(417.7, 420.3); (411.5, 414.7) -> 0.98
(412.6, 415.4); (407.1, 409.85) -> 0.94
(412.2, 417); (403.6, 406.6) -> 1.02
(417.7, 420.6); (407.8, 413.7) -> 0.97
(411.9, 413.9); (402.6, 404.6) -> 0.97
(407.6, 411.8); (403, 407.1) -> 1.05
